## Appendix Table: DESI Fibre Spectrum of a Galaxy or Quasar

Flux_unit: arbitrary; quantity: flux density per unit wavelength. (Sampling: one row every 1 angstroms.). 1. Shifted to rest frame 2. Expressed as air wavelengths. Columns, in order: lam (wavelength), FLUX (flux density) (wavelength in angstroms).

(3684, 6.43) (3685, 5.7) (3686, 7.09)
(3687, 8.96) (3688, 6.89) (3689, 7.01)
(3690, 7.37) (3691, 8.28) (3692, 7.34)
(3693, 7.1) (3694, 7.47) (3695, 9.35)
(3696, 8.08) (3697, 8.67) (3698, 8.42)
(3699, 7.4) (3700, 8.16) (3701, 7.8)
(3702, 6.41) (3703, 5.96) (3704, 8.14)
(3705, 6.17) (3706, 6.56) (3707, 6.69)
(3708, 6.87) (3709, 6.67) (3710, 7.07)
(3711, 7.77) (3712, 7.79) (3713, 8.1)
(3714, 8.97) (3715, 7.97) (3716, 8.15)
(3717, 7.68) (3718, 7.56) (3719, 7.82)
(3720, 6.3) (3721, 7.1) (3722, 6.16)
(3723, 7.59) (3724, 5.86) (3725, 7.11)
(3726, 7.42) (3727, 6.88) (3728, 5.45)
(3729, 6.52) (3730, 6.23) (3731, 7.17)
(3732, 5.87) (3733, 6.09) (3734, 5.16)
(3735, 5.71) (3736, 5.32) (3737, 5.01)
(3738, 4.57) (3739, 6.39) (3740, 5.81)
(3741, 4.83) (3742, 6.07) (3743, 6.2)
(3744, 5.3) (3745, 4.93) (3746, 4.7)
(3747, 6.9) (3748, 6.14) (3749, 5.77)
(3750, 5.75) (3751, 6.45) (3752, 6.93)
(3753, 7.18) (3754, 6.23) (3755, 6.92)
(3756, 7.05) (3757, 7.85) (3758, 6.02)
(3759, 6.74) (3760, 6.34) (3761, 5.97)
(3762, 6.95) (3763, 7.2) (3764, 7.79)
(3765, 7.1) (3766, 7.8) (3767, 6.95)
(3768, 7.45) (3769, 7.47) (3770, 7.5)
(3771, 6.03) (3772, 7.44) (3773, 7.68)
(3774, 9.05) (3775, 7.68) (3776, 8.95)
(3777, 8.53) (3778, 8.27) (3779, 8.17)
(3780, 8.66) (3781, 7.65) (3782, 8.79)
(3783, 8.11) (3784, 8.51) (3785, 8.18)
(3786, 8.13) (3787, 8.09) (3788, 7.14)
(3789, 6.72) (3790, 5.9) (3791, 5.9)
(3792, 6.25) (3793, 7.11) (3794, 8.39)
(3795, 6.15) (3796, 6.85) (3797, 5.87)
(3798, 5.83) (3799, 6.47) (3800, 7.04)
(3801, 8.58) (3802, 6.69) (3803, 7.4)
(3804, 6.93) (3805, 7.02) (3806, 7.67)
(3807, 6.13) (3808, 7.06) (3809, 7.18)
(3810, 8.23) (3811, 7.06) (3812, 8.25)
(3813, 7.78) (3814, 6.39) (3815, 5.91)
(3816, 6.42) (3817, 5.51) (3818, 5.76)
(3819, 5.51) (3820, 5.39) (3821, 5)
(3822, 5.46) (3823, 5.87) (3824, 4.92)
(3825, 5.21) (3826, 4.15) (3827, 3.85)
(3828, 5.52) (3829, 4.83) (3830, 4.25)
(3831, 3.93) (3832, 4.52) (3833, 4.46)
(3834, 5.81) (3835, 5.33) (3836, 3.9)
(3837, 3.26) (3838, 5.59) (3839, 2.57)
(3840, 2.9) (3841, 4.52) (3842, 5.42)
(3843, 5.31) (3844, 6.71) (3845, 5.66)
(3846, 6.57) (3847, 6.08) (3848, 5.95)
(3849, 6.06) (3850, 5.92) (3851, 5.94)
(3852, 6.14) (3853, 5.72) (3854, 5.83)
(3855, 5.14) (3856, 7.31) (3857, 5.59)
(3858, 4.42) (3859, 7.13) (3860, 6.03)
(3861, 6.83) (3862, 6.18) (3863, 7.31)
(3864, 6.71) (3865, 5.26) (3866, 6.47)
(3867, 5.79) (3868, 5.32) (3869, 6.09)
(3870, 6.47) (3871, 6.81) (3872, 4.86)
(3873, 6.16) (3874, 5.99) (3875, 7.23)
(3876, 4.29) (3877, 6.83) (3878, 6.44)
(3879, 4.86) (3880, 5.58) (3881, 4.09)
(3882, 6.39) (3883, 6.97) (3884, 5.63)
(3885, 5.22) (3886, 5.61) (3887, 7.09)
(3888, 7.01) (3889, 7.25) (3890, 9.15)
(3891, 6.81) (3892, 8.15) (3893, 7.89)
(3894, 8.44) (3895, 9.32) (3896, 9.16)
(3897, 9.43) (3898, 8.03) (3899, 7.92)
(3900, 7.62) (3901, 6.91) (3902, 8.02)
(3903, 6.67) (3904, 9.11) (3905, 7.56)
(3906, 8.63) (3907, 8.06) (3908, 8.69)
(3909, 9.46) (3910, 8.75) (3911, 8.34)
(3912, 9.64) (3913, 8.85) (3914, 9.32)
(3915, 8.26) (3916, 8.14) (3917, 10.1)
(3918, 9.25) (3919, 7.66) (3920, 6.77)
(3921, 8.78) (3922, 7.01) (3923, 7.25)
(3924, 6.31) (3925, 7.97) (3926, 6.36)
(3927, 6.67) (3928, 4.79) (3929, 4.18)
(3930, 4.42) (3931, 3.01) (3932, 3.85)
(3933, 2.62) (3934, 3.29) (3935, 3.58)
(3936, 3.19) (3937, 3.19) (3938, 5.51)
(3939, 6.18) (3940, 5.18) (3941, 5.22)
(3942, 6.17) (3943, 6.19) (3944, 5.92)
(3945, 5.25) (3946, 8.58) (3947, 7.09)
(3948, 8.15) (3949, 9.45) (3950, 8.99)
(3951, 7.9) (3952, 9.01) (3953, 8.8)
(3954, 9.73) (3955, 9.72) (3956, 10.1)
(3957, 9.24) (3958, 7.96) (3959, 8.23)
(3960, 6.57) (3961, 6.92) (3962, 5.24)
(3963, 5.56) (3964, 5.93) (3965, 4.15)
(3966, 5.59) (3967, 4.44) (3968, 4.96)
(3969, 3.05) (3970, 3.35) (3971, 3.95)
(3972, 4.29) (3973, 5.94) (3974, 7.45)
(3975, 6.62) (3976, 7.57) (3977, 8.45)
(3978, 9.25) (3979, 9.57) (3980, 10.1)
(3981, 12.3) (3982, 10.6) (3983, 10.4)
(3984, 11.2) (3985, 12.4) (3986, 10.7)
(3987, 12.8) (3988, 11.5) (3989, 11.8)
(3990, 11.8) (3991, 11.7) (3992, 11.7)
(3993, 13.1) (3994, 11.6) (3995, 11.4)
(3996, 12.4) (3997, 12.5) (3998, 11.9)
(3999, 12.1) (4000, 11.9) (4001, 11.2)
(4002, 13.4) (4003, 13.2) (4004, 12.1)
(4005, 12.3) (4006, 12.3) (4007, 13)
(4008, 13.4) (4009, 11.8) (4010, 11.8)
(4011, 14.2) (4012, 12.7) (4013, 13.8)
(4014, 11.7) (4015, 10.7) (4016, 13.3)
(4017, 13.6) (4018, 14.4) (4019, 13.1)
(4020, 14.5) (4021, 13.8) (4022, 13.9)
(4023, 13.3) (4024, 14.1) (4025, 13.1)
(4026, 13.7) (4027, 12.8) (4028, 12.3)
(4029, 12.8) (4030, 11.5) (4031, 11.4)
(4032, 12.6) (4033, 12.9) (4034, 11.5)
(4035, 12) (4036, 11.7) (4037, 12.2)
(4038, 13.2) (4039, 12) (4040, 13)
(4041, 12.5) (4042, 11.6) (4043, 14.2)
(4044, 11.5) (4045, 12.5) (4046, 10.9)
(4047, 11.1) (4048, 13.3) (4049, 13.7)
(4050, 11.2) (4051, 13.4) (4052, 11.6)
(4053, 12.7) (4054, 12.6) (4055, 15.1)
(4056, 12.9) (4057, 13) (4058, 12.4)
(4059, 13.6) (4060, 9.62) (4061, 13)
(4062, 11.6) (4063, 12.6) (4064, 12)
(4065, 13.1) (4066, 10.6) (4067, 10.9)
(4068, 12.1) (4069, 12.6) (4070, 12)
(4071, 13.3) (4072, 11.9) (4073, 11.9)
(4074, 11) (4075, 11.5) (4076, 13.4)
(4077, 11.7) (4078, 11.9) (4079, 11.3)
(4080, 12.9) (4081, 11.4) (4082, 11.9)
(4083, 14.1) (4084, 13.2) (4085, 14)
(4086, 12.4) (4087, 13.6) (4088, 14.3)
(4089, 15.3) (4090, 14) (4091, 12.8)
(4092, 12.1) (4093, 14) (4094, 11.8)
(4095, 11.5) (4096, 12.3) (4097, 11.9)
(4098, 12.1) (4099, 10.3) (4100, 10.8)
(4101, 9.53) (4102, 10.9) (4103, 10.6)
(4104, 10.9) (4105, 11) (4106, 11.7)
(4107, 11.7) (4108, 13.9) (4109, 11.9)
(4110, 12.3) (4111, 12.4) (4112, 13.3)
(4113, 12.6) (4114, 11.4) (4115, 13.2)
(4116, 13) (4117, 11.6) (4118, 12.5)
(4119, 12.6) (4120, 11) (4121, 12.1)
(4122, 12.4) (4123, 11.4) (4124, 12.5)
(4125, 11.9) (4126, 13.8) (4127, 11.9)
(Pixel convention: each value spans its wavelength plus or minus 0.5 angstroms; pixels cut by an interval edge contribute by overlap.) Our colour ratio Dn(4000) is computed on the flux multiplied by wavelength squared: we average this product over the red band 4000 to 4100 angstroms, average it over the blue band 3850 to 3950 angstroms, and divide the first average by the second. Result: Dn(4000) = 2.02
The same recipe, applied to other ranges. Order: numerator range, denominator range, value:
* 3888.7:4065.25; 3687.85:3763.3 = 1.63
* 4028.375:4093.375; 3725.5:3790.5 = 2.13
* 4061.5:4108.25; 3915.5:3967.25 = 1.99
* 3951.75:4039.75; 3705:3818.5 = 1.74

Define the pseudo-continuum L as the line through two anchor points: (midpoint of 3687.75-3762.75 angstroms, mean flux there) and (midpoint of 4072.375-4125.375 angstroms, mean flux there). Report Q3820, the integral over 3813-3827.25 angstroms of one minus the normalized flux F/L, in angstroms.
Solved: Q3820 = 4.7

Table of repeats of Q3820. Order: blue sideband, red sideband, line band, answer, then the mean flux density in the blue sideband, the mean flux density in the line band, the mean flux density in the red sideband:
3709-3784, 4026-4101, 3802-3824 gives 4.1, 6.9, 6.53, 12.4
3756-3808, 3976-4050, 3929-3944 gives 8.7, 7.31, 4.44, 12.2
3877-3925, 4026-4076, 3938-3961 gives 3.9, 7.69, 7.65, 12.3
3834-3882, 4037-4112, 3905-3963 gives 6.4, 5.68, 7.07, 12.3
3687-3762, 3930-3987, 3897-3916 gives -3.9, 6.8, 8.35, 6.96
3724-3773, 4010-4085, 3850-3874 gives 7.3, 6.4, 6.06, 12.5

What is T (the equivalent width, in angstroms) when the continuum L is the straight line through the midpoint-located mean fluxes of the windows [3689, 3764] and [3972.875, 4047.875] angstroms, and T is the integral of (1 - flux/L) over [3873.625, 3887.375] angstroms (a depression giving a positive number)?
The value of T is 5.4 angstroms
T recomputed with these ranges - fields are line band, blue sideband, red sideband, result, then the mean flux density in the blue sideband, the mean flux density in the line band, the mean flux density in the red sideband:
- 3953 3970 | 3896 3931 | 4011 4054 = 5.3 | 7.74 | 6.67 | 12.7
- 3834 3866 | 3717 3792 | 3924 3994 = 6.7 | 6.83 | 5.61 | 7.37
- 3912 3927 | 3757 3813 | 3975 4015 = 3.1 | 7.34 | 8.01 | 11.7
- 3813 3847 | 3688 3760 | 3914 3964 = 8.4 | 6.79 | 5.1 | 6.74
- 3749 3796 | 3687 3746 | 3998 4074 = 3.4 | 6.87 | 7.31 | 12.5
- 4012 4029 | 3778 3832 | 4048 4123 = -3.5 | 6.6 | 13.2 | 12.3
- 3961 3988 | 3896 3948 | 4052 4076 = 4.1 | 6.88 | 7.6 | 12.3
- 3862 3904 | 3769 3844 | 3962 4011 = 5.8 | 6.42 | 6.78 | 9.8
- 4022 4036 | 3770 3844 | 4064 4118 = -2.1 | 6.41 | 12.6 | 12.2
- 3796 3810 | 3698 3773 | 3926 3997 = 0.0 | 6.71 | 6.96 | 7.57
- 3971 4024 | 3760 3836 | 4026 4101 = -2.5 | 6.72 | 11.5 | 12.4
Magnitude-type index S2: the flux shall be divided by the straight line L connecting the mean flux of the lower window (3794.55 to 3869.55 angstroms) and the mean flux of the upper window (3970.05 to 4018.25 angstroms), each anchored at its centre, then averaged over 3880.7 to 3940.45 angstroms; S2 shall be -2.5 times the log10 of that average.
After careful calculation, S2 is 0.19 mag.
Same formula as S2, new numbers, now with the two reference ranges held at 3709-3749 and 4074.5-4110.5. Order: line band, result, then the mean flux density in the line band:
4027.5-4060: -0.09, 12.4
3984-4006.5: -0.13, 12.1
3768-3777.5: -0.09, 7.8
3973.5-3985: 0.10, 9.54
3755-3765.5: 0.01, 6.9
